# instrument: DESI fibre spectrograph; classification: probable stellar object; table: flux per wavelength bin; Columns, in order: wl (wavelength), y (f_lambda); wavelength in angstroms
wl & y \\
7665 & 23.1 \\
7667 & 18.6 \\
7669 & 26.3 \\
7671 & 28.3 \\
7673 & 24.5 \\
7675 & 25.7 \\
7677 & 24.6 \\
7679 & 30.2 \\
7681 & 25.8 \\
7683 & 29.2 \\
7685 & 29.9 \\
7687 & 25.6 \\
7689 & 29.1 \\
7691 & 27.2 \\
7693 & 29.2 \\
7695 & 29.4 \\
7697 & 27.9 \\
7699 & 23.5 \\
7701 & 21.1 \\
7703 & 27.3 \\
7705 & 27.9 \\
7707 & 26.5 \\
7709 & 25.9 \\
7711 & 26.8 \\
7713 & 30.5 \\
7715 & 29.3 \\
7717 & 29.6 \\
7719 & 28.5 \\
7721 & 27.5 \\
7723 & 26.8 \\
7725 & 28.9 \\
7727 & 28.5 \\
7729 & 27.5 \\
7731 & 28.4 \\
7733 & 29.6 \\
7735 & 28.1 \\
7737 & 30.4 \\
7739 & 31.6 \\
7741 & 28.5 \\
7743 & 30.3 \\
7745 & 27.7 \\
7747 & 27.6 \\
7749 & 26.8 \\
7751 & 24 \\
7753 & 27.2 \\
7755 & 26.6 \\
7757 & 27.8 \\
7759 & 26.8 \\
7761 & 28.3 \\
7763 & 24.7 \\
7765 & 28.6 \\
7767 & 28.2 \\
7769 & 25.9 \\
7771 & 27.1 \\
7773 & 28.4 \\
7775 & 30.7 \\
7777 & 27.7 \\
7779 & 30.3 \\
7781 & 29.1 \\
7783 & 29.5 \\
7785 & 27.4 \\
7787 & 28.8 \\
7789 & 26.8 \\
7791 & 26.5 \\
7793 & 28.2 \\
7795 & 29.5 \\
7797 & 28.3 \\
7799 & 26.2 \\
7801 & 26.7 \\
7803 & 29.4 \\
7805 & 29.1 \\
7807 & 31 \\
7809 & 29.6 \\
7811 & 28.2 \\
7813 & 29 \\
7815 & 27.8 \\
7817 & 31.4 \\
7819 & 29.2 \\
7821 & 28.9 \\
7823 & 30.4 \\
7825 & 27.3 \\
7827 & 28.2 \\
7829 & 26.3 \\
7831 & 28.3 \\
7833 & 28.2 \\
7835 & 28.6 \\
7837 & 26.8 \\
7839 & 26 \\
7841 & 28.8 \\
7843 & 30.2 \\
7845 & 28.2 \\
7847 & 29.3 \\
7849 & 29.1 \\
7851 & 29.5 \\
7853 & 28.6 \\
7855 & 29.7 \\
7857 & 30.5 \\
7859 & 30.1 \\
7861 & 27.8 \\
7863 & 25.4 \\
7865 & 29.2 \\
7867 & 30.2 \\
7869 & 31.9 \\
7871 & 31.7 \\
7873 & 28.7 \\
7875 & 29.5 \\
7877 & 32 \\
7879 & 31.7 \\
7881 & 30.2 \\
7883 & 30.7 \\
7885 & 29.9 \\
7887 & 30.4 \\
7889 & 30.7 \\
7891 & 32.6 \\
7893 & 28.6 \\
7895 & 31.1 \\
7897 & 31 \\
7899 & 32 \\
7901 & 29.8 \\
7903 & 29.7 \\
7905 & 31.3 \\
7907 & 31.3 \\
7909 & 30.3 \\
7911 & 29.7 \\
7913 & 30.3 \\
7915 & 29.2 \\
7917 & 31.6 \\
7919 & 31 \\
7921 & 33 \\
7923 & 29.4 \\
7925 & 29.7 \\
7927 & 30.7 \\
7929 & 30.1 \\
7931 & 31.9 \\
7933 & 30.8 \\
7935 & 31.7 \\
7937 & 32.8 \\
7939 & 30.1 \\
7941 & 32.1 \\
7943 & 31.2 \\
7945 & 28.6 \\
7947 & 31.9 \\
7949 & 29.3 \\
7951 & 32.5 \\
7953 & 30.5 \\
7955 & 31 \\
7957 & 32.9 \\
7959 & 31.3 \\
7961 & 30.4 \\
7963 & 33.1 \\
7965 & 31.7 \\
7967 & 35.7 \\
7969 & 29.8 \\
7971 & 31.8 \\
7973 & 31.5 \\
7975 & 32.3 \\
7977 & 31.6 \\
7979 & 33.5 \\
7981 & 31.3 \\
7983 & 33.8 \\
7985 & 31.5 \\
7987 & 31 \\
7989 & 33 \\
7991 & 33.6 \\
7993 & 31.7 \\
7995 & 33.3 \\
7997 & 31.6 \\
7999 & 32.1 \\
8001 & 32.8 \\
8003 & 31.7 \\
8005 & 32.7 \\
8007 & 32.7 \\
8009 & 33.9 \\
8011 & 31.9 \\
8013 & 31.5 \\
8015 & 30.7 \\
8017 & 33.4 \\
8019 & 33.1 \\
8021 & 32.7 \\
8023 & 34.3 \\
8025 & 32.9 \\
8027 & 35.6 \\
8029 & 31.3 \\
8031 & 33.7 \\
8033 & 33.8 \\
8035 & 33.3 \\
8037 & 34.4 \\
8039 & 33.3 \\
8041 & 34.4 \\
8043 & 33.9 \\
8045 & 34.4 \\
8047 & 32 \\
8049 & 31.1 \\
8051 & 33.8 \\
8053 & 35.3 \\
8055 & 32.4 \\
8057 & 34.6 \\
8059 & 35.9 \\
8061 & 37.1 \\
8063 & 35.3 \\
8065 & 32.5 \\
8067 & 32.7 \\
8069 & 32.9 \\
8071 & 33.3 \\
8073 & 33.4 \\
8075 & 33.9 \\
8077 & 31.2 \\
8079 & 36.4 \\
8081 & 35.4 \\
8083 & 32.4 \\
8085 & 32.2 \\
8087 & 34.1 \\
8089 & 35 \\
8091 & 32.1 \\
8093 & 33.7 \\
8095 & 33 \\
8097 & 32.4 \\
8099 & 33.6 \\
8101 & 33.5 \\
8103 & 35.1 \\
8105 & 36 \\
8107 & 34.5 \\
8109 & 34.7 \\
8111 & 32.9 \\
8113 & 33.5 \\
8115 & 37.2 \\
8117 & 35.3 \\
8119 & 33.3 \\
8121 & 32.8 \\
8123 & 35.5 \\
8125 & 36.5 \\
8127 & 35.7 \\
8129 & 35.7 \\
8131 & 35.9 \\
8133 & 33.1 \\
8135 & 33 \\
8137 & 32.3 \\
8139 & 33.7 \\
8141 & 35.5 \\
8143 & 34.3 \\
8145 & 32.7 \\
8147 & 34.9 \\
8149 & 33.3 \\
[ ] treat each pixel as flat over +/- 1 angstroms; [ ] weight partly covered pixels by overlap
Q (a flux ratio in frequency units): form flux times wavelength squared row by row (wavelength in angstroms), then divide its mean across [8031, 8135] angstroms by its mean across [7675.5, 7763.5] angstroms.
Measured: 1.3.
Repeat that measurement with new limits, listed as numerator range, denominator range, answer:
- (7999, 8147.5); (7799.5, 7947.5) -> 1.19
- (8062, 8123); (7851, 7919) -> 1.18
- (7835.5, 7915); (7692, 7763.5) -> 1.12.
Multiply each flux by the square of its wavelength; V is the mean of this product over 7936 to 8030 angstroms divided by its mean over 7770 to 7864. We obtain 1.17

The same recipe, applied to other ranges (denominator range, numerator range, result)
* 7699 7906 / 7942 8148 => 1.23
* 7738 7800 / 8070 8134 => 1.33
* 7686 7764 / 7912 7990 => 1.20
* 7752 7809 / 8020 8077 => 1.28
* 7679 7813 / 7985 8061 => 1.27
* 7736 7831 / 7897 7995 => 1.16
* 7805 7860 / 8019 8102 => 1.23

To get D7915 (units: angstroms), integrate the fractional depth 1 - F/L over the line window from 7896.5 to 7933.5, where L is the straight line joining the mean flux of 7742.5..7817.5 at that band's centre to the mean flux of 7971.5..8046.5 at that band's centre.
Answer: 0.2 angstroms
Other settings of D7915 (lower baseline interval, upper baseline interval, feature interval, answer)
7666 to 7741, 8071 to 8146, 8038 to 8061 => -0.5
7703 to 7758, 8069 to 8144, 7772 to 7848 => 2.1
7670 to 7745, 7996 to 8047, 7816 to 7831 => 0.5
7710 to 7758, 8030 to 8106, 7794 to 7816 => 0.6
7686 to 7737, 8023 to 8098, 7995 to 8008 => 0.1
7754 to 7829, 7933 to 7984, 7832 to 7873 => 0.8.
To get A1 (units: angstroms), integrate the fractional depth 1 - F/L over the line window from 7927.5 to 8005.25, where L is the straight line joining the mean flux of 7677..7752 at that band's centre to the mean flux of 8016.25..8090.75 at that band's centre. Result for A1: 1.0 angstroms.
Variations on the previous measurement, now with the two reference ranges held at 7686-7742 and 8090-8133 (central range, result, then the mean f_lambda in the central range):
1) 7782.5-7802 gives 1.0 angstroms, 27.7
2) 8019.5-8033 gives -0.2 angstroms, 33.4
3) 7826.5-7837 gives 0.7 angstroms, 27.8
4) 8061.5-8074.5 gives 0.1 angstroms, 33.5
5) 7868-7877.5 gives -0.1 angstroms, 30.7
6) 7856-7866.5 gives 0.6 angstroms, 28.7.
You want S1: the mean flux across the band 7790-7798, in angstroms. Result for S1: 28.1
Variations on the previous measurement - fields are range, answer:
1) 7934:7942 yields 31.7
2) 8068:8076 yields 33.4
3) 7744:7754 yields 26.7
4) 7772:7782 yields 29.2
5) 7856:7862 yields 29.5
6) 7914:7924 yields 30.8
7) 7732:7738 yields 29.4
